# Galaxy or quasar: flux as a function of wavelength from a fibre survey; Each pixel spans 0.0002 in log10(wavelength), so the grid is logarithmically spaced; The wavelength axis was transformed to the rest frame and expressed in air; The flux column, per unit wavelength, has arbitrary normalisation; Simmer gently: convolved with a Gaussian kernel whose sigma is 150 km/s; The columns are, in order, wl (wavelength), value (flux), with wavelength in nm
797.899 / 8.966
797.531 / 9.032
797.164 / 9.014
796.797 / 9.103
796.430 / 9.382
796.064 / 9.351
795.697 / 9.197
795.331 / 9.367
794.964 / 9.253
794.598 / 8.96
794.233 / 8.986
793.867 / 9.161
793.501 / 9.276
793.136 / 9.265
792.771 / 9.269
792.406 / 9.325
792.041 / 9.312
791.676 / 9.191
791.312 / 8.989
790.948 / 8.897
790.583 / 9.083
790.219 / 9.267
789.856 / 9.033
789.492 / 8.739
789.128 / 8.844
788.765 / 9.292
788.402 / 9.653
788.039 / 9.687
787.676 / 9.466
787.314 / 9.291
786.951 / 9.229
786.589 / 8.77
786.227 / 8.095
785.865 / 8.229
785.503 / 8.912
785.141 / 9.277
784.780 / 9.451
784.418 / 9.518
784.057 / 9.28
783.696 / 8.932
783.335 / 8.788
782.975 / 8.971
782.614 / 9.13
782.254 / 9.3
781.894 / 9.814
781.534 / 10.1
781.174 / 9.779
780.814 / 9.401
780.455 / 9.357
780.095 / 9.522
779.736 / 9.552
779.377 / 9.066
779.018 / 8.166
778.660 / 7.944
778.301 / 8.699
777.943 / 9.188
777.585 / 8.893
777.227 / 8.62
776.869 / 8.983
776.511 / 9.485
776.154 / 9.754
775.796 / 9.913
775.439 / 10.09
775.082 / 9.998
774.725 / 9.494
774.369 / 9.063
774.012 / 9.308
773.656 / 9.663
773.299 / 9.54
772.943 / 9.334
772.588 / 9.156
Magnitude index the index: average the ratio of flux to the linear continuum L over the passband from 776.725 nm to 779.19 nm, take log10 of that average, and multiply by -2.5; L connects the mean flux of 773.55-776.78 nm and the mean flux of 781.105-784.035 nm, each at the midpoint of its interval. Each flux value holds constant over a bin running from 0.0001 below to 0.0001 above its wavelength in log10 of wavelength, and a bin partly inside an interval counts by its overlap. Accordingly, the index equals 0.10 mag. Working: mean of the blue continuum 9.62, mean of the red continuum 9.33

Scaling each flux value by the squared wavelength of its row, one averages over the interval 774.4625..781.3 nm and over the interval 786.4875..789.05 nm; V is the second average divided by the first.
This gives 1.0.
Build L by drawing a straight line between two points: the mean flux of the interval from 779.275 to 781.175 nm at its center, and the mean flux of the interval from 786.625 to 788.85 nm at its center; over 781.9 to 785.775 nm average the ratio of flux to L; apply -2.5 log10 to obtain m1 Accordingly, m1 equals 0.03 mag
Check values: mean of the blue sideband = 9.43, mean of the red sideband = 9.4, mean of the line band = 9.16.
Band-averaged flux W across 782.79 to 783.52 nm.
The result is 8.88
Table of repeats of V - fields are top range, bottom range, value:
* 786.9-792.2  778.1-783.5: 1.02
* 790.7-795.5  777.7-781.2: 1.05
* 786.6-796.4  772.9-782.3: 1.02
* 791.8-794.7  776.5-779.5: 1.09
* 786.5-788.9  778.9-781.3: 1.03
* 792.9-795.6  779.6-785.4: 1.01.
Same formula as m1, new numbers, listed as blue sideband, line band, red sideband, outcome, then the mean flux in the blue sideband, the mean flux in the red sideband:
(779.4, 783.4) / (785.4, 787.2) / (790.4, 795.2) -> 0.08 mag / 9.43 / 9.15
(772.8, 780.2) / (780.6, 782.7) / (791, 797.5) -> -0.04 mag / 9.25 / 9.19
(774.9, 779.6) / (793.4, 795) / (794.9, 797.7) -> 0.01 mag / 9.14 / 9.21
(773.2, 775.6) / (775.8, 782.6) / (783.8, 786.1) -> 0.02 mag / 9.59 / 9.08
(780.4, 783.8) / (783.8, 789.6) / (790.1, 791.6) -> 0.01 mag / 9.37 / 9.06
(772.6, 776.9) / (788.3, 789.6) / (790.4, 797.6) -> 0.02 mag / 9.56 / 9.17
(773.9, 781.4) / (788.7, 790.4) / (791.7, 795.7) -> 0.02 mag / 9.26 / 9.21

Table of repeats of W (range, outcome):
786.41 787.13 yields 9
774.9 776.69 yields 9.85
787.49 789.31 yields 9.39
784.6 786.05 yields 8.96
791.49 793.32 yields 9.27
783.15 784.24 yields 9.01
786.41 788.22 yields 9.29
